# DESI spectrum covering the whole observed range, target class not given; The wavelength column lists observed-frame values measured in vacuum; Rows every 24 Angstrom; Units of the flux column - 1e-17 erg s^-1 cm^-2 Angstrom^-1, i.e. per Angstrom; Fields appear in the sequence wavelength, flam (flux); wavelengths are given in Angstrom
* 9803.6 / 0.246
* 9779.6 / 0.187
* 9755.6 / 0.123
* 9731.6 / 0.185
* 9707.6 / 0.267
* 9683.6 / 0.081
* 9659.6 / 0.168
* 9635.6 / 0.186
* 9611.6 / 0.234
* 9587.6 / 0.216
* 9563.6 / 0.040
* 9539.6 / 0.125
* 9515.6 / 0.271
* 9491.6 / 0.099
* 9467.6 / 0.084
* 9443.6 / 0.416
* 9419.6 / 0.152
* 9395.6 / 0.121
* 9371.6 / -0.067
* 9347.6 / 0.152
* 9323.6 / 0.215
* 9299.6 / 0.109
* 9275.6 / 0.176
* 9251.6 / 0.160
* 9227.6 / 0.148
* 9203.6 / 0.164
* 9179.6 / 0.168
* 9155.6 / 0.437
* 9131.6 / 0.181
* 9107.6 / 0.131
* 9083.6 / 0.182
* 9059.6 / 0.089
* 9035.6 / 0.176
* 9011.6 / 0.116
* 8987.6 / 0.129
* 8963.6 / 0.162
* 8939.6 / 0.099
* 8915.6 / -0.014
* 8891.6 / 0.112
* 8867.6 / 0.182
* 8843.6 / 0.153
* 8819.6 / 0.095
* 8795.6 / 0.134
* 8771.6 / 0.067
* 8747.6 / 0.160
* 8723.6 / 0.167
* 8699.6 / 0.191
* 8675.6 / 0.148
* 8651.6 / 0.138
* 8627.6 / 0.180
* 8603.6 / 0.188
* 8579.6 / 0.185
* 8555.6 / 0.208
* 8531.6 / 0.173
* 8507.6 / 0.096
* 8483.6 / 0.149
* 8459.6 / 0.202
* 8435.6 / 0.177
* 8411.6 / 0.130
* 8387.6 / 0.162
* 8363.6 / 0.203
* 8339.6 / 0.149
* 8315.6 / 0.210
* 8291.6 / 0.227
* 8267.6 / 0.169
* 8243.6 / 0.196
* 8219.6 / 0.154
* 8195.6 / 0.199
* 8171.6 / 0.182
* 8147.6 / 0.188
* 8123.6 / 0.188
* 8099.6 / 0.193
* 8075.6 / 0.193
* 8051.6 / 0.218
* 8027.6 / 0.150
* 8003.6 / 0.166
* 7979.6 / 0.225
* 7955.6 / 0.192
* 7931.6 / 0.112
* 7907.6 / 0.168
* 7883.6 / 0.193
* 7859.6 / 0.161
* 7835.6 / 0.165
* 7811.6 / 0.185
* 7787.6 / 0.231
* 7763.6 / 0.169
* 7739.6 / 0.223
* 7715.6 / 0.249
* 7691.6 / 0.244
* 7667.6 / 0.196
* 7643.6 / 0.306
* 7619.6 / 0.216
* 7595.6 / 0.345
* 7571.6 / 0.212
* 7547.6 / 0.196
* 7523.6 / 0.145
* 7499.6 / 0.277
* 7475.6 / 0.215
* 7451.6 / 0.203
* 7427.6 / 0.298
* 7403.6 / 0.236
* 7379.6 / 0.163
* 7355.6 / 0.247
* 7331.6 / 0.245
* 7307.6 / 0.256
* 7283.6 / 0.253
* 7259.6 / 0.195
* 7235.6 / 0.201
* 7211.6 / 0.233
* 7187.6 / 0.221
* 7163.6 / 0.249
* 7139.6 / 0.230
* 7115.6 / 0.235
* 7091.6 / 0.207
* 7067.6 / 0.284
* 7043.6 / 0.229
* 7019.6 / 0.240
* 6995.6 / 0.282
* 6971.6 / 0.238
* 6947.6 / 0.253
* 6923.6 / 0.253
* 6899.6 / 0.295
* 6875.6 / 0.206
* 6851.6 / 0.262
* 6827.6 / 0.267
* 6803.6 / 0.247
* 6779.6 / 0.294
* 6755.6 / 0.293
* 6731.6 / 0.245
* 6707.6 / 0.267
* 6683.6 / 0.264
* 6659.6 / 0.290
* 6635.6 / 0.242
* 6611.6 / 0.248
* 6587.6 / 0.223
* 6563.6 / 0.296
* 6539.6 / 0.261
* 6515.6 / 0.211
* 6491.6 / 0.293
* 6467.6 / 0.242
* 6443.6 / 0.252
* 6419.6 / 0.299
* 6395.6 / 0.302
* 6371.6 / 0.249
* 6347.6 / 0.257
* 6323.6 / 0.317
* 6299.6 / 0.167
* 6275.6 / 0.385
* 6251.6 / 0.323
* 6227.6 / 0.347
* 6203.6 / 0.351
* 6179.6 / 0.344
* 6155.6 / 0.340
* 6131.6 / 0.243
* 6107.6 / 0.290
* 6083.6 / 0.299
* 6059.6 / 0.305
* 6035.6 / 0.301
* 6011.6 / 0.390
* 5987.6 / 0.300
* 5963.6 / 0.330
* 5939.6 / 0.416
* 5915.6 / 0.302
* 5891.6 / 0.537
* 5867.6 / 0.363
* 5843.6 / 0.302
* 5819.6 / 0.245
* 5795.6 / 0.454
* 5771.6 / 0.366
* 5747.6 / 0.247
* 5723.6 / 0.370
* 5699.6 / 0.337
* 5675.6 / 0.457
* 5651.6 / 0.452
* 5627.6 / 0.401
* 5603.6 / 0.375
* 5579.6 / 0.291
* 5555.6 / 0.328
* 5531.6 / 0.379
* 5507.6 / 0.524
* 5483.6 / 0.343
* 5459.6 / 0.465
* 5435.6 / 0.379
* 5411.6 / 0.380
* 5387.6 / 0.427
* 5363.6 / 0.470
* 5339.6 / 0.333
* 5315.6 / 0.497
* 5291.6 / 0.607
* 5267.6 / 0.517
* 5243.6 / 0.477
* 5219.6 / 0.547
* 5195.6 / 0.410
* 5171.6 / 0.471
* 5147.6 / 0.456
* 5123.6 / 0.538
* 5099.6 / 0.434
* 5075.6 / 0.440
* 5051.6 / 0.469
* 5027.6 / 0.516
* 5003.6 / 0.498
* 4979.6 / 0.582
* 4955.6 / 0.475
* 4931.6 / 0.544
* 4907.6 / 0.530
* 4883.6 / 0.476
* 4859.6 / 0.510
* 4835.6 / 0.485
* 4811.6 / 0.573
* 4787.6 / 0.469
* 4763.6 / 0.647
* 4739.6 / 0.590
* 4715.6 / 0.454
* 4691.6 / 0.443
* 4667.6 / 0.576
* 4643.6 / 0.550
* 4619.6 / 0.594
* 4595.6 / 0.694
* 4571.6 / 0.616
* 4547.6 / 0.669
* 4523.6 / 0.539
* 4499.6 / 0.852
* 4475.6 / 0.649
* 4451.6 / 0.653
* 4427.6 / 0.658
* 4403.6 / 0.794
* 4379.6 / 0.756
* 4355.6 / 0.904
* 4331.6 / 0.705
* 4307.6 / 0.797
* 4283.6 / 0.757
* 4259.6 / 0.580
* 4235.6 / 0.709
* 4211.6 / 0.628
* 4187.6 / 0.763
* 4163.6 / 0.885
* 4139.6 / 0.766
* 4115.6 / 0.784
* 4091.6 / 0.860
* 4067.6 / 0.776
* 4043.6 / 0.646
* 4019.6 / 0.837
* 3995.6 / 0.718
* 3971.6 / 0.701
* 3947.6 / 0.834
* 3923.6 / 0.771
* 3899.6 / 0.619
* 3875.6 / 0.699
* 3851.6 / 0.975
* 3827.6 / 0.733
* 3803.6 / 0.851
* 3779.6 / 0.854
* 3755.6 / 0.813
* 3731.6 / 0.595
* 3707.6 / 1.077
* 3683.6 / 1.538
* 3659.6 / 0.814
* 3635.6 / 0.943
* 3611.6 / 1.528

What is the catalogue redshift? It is 1.46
